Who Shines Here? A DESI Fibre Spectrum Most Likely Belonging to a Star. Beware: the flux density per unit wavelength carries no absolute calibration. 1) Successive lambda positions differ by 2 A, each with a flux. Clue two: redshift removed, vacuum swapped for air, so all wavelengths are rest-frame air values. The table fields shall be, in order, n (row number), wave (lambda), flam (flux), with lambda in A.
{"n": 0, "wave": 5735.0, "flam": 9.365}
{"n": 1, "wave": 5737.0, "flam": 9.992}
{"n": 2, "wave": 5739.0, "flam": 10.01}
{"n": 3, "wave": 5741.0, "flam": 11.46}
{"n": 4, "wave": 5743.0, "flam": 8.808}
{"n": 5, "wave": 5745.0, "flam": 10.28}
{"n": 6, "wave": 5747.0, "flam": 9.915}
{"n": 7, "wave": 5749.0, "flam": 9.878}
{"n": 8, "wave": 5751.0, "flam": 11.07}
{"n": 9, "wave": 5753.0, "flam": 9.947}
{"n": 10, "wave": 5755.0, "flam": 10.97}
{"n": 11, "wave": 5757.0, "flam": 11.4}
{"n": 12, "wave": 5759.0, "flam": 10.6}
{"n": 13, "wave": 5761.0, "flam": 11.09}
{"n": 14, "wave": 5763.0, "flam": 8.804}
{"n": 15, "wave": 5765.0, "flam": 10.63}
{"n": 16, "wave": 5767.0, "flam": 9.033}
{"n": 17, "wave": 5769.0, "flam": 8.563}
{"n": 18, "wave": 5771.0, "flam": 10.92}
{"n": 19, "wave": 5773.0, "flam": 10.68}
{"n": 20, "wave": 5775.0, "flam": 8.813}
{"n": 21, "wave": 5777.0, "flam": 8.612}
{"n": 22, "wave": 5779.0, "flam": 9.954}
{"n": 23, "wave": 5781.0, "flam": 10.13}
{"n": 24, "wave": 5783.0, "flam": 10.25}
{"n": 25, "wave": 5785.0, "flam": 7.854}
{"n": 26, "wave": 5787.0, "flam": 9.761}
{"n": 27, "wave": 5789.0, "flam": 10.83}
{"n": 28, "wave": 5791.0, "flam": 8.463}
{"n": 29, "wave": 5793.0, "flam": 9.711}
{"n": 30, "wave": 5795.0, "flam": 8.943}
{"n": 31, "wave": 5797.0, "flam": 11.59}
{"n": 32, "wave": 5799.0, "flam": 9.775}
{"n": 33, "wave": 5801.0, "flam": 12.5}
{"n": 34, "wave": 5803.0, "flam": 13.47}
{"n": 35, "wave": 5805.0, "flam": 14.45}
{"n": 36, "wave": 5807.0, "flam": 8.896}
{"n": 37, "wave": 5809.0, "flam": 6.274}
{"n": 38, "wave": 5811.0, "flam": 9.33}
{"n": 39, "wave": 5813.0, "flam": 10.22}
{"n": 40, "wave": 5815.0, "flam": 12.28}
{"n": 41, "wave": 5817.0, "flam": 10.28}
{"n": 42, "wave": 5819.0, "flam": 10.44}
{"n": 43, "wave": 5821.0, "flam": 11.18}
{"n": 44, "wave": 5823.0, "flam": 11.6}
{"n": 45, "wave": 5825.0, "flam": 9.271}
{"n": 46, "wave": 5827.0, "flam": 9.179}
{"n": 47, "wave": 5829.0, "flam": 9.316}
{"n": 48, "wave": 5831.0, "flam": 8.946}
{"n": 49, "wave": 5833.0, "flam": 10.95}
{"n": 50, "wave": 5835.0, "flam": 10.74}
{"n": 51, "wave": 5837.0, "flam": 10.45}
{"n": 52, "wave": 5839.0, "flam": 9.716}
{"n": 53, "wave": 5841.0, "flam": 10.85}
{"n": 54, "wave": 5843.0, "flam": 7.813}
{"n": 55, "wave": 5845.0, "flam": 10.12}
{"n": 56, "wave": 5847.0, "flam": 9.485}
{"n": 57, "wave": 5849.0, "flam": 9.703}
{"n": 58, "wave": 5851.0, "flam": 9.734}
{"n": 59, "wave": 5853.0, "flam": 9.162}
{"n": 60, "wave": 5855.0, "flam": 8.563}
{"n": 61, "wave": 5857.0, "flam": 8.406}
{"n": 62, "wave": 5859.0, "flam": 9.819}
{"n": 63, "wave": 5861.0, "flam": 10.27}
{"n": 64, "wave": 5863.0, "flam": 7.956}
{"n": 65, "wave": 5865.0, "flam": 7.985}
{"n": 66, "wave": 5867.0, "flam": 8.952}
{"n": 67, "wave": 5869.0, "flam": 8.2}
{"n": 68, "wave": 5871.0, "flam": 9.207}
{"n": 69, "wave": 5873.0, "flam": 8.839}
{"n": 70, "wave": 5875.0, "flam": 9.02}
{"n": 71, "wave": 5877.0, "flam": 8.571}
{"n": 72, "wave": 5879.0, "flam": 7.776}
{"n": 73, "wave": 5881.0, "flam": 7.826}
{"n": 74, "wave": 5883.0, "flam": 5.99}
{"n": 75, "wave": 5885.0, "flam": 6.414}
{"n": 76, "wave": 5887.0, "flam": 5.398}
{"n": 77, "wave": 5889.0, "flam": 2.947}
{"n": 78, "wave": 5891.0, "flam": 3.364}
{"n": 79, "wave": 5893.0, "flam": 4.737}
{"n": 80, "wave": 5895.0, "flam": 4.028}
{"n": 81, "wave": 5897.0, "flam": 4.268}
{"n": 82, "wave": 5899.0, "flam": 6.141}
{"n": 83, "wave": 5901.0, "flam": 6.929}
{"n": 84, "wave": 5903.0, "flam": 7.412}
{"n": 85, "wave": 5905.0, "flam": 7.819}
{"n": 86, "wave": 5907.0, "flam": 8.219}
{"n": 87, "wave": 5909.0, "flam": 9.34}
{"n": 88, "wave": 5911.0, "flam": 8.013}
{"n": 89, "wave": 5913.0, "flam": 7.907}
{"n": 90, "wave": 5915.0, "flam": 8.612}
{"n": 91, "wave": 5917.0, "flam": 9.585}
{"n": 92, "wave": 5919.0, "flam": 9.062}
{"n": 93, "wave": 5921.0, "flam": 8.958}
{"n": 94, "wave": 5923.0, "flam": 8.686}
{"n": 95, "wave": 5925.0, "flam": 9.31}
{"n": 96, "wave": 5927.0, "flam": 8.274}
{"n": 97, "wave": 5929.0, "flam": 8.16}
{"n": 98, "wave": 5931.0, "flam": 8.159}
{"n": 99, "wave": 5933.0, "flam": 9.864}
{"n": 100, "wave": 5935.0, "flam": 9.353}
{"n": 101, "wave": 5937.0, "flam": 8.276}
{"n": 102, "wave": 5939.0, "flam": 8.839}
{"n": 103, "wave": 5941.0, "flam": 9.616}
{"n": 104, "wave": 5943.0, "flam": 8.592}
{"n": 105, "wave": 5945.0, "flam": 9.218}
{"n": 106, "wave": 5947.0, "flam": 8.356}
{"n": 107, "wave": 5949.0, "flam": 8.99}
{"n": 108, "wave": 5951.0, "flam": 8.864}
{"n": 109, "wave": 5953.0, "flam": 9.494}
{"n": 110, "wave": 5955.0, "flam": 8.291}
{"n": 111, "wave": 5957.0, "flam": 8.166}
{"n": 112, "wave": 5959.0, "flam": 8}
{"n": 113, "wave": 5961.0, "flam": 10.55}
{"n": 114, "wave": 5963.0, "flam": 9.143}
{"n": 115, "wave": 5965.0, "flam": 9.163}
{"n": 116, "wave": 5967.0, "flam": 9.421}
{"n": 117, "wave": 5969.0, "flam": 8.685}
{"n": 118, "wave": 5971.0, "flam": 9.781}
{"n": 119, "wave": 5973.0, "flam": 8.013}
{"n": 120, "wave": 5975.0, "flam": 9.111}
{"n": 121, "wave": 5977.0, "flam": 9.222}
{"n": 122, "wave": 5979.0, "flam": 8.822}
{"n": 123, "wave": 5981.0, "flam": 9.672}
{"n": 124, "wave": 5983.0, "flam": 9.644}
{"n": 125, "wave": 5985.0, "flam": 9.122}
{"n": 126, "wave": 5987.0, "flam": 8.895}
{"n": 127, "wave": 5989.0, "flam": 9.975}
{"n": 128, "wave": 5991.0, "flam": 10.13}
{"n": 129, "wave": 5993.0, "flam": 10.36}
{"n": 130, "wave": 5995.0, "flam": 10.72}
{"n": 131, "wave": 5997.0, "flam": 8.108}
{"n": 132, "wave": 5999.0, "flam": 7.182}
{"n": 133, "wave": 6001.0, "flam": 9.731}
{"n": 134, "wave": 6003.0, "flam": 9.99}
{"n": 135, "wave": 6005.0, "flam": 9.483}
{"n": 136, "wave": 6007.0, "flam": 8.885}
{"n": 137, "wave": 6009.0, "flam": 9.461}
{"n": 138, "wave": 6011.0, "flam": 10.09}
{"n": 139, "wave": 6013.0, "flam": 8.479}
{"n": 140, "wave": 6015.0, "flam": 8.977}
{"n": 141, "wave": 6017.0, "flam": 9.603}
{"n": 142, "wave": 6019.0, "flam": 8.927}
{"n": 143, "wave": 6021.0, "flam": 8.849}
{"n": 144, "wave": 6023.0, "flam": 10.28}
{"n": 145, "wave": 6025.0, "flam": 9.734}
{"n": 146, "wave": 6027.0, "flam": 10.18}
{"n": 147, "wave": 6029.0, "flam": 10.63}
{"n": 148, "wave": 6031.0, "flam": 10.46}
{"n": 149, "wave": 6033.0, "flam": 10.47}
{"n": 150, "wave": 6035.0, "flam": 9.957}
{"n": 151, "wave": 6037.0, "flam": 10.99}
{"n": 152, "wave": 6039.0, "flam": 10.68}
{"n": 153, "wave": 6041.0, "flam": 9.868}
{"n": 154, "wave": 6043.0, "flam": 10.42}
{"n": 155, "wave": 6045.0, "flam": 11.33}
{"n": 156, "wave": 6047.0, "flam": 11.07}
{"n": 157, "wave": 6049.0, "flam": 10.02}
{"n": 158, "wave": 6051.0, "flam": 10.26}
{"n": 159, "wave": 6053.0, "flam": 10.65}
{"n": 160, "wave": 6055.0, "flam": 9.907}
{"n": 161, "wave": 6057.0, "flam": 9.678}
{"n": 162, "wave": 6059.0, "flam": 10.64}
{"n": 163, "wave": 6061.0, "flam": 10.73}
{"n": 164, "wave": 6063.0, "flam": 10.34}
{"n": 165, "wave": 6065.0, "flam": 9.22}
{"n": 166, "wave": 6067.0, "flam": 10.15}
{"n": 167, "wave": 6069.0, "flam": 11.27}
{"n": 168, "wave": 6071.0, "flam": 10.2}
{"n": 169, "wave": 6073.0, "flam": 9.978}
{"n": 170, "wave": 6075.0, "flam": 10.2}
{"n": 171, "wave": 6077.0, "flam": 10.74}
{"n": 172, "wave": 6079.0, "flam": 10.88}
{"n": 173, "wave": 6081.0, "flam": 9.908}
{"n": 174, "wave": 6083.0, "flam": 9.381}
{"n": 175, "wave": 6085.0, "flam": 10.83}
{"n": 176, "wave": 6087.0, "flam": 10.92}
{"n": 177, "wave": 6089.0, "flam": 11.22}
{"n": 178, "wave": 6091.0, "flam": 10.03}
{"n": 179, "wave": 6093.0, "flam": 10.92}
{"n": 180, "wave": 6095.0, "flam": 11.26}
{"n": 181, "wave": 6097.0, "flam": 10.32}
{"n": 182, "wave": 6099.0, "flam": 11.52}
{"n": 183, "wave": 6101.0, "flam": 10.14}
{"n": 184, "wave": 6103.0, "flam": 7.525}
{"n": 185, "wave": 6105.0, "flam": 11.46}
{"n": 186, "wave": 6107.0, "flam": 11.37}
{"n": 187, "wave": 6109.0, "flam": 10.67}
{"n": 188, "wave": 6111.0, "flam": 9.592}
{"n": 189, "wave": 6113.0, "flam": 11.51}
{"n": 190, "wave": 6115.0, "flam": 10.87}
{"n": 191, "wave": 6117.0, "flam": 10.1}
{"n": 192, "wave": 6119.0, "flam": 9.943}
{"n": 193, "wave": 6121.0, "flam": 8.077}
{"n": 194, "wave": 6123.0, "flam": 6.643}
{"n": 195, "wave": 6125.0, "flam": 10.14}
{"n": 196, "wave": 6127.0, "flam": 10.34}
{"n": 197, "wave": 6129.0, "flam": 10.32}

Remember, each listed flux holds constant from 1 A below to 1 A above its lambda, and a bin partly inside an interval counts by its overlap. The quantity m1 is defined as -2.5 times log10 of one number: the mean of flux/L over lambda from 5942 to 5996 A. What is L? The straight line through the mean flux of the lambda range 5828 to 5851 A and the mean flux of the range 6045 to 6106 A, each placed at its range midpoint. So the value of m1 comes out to 0.105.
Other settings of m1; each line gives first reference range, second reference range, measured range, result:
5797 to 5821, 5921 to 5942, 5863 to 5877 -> 0.14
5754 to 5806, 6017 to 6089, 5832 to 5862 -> 0.06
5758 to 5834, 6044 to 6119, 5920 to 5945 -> 0.16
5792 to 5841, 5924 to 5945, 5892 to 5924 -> 0.22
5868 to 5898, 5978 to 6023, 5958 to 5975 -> -0.07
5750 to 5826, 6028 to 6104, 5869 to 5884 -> 0.25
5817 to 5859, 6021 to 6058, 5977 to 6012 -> 0.09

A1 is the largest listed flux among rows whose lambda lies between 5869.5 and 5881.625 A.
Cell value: 9.207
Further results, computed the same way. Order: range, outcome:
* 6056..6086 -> 11.27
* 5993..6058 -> 11.33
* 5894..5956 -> 9.864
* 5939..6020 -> 10.72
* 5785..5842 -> 14.45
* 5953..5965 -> 10.55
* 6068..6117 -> 11.52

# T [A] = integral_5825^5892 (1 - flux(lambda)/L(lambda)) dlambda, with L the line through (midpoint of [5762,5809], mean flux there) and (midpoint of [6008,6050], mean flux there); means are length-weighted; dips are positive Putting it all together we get 9.91 A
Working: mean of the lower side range 10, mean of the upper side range 10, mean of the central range 8.55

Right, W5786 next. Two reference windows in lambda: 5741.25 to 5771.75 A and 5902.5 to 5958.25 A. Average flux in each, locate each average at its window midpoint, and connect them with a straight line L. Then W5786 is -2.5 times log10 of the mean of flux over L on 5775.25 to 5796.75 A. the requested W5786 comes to 0.045 mag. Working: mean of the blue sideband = 10.2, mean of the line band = 9.5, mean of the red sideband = 8.7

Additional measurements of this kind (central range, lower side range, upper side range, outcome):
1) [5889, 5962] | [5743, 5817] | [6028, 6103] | 0.27 mag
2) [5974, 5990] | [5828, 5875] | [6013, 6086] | 0.07 mag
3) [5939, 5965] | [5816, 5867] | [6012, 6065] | 0.11 mag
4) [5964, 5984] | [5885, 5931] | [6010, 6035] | -0.06 mag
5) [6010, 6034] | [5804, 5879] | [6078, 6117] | 0.06 mag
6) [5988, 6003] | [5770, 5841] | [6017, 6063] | 0.08 mag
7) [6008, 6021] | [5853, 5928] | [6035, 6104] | 0.04 mag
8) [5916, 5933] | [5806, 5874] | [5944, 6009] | 0.06 mag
